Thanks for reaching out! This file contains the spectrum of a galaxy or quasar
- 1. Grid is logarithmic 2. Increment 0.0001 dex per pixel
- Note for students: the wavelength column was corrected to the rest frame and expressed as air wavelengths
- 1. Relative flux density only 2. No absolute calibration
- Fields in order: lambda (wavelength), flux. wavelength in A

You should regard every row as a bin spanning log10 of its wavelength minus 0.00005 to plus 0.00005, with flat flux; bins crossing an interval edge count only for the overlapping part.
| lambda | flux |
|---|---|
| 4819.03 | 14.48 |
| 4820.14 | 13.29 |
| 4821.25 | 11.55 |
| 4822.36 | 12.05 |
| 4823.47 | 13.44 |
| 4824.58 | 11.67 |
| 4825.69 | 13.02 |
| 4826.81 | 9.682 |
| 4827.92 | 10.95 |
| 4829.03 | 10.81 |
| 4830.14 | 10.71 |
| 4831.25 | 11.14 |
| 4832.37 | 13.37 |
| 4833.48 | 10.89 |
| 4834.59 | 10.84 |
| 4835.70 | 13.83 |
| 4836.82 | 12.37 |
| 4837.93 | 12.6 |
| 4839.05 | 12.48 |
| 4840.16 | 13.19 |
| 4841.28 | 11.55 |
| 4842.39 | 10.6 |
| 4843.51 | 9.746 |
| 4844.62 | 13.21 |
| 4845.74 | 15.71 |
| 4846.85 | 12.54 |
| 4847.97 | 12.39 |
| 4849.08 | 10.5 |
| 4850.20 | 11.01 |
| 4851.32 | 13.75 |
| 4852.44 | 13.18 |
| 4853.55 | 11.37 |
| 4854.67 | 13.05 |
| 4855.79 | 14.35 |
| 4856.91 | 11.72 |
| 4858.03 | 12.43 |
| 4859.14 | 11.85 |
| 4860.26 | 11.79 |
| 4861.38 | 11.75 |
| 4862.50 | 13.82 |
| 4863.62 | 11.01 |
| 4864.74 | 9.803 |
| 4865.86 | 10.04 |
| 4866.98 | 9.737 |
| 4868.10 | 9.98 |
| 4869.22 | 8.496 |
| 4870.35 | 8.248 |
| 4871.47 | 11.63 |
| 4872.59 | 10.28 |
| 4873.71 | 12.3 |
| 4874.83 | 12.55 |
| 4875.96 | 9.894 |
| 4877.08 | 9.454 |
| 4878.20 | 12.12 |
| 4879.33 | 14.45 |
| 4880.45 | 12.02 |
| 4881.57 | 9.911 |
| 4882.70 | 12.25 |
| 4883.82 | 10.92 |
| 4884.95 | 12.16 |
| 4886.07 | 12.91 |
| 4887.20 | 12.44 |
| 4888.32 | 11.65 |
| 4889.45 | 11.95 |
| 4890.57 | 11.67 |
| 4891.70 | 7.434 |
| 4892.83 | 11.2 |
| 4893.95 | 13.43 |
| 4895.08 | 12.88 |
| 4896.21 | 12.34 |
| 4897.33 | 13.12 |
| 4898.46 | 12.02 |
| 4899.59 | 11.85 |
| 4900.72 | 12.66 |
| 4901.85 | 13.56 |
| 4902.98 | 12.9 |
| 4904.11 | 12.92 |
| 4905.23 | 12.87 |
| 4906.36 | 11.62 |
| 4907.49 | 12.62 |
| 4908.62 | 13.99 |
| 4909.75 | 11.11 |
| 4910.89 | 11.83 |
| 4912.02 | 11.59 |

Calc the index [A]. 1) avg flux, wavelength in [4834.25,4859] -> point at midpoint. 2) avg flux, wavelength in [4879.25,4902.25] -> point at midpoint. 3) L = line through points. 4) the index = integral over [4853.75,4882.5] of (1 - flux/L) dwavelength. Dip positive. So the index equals 2.06 A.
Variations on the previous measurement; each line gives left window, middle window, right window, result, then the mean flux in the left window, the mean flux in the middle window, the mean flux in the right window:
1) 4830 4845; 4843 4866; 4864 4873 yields -3.1 A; 11.9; 12.2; 9.79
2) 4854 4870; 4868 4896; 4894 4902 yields 1.7 A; 11.4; 11.3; 12.6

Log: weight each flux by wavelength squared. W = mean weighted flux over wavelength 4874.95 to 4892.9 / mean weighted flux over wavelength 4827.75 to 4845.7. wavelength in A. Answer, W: 1.0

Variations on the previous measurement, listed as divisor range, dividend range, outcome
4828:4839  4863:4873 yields 0.85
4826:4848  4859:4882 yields 0.93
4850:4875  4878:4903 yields 1.06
